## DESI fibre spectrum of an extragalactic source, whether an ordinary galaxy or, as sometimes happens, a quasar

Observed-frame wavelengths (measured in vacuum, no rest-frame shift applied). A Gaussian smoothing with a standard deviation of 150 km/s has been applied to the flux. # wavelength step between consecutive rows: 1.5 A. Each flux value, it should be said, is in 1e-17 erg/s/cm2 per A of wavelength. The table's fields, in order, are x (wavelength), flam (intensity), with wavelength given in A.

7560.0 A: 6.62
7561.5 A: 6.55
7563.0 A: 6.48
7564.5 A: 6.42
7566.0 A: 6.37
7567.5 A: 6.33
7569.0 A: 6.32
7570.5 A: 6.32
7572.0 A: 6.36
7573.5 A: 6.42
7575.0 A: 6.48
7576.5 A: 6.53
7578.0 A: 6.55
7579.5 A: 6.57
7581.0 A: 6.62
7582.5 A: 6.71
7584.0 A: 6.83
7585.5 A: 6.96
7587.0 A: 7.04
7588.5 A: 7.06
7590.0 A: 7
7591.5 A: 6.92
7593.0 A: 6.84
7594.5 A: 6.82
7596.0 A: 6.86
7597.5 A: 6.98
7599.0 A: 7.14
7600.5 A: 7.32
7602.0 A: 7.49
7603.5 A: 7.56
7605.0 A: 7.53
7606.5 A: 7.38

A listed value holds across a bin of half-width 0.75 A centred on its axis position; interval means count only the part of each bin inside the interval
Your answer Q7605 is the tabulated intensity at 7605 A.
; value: 7.53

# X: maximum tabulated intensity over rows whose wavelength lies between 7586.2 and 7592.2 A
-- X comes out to 7.06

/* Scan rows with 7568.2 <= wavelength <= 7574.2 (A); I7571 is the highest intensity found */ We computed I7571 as 6.42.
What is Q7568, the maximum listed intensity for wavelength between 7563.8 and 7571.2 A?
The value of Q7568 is 6.42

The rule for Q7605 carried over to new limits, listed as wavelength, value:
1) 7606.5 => 7.38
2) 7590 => 7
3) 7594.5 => 6.82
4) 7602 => 7.49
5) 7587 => 7.04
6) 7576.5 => 6.53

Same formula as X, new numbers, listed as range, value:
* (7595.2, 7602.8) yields 7.49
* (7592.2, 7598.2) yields 6.98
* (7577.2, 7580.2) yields 6.57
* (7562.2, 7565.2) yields 6.48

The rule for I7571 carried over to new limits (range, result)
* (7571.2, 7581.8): 6.62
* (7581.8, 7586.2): 6.96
